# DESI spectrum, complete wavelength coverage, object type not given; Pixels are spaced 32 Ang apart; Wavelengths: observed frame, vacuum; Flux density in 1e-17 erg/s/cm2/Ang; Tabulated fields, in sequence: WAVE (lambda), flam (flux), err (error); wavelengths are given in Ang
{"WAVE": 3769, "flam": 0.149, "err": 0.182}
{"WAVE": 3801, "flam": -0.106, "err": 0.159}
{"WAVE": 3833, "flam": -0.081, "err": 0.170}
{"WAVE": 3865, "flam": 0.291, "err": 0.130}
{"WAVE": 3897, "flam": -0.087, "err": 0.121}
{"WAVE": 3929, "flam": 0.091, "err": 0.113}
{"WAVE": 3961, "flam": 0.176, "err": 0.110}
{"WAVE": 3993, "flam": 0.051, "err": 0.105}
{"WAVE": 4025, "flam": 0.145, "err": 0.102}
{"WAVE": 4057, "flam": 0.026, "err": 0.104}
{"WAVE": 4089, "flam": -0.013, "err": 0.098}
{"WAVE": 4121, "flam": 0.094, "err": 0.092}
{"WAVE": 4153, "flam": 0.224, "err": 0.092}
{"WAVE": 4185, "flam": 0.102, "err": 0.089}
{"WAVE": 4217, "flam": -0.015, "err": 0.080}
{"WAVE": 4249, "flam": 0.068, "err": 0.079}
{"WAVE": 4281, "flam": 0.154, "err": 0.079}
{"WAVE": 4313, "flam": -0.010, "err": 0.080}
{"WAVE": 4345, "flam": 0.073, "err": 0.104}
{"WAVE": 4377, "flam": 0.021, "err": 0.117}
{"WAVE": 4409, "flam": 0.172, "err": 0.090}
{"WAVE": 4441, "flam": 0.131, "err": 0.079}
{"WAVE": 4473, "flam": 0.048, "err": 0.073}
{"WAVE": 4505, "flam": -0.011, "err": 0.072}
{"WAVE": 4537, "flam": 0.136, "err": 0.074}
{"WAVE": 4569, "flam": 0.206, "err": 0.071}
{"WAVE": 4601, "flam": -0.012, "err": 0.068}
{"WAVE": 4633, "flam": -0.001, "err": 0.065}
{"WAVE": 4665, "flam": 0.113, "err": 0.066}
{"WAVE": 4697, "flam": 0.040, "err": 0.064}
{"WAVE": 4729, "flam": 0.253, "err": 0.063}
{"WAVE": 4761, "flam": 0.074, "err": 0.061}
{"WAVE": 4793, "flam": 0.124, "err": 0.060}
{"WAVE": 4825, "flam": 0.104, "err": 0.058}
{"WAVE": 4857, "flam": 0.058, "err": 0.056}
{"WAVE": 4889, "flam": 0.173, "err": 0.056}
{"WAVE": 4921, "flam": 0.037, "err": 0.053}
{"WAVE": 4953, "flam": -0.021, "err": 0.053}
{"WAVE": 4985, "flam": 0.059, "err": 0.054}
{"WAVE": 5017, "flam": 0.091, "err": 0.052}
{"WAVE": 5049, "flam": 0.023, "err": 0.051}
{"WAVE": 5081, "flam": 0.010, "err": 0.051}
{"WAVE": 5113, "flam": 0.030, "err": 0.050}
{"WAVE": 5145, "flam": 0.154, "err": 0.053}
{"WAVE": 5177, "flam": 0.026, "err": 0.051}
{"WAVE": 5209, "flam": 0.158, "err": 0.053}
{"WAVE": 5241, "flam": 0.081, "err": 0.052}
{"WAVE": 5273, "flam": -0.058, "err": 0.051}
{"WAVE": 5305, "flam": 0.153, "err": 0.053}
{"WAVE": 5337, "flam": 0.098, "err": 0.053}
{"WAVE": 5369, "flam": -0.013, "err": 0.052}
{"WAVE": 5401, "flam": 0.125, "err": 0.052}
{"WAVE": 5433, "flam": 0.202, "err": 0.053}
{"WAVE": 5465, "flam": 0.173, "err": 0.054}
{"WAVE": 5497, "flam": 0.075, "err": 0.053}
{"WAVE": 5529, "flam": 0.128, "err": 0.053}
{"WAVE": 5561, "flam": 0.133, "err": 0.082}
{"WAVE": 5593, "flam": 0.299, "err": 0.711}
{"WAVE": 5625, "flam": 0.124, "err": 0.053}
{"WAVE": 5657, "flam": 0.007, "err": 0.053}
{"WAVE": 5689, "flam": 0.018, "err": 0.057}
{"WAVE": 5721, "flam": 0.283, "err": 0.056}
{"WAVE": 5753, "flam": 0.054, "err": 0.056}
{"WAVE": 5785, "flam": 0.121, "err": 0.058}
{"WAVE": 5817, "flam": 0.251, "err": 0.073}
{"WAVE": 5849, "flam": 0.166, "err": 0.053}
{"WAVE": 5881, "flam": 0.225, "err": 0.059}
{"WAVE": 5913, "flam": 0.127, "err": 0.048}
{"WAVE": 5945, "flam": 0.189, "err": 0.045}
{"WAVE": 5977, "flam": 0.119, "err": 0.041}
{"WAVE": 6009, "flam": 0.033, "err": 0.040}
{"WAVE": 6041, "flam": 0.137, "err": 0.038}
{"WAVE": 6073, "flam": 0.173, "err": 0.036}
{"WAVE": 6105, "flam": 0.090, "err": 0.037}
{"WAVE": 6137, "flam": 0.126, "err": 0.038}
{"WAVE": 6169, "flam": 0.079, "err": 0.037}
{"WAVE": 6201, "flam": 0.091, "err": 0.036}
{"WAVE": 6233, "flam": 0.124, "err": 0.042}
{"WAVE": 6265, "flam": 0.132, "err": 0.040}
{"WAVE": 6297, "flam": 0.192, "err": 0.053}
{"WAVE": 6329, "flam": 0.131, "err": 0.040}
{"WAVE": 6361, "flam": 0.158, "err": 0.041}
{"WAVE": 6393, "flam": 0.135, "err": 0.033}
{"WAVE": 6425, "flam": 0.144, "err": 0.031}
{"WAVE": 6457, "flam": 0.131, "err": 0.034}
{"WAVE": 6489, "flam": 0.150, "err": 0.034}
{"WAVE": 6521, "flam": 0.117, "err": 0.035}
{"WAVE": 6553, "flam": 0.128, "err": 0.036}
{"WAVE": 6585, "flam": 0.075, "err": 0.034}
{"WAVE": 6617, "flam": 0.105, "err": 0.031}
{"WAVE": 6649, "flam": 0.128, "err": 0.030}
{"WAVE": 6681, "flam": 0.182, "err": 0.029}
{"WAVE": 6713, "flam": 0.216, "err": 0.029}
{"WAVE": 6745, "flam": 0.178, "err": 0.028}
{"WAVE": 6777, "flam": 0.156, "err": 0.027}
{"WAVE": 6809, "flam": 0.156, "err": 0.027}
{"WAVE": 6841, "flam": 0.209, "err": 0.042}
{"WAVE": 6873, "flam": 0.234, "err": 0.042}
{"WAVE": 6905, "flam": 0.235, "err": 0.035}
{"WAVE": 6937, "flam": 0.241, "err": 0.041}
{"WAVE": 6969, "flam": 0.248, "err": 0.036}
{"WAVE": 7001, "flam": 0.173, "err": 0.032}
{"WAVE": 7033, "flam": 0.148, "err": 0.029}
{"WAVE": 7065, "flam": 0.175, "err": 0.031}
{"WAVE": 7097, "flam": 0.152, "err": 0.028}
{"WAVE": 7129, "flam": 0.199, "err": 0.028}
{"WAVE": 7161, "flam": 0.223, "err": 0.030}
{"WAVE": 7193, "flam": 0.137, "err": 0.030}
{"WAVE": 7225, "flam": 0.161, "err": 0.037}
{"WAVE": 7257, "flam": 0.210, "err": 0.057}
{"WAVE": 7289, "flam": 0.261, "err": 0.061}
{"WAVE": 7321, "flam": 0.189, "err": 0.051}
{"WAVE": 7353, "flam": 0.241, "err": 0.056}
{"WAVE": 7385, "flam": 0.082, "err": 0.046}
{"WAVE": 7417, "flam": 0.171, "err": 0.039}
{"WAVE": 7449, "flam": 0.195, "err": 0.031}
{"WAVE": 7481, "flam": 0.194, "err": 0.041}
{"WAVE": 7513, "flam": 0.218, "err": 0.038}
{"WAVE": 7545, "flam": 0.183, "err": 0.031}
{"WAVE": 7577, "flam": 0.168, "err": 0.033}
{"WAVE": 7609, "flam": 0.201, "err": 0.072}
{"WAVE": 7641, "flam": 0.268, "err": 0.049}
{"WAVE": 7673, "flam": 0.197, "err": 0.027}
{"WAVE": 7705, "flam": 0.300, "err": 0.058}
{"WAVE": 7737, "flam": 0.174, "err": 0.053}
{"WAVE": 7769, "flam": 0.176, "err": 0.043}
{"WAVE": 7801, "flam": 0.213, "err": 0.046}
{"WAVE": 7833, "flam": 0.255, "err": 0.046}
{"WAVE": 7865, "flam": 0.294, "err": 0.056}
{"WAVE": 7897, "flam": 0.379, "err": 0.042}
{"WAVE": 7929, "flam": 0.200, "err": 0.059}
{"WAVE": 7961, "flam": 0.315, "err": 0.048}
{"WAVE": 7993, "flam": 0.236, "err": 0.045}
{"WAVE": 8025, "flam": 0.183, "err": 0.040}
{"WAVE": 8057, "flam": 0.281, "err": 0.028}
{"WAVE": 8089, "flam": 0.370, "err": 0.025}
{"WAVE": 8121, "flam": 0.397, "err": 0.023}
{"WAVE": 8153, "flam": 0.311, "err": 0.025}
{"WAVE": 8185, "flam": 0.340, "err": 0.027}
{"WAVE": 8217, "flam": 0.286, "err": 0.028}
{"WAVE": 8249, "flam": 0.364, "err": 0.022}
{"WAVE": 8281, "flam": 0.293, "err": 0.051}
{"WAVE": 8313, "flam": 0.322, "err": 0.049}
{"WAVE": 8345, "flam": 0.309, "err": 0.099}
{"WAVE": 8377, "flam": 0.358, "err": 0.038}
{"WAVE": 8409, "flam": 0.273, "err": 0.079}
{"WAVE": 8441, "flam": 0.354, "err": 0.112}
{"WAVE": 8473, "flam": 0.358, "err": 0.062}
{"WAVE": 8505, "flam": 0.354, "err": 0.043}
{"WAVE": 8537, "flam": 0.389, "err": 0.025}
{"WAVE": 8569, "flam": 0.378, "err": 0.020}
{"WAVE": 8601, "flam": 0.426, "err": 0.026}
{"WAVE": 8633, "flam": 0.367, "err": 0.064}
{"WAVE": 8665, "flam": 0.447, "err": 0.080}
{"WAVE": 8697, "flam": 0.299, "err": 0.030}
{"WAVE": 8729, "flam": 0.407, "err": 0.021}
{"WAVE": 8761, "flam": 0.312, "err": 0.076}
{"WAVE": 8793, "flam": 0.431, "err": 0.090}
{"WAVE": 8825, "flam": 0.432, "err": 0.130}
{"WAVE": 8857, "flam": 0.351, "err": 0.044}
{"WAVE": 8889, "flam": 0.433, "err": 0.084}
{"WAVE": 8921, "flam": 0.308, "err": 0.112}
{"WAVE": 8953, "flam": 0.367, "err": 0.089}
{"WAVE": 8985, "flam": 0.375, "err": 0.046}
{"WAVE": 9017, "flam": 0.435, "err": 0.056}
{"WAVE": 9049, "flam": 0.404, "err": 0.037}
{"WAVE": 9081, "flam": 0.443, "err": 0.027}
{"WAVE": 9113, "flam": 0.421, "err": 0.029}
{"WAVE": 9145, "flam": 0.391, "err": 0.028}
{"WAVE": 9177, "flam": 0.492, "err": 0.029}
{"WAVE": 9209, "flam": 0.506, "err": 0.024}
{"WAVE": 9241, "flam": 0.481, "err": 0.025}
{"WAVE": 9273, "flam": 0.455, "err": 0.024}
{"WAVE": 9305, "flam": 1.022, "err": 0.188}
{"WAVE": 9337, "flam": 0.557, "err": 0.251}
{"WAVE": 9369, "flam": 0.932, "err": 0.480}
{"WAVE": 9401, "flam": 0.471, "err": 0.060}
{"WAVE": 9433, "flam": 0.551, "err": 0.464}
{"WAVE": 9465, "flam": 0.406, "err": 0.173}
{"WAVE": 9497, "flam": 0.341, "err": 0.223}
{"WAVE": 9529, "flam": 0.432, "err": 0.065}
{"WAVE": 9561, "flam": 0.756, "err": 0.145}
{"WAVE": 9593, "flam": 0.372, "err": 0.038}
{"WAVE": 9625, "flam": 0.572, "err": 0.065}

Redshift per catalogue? 1.019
